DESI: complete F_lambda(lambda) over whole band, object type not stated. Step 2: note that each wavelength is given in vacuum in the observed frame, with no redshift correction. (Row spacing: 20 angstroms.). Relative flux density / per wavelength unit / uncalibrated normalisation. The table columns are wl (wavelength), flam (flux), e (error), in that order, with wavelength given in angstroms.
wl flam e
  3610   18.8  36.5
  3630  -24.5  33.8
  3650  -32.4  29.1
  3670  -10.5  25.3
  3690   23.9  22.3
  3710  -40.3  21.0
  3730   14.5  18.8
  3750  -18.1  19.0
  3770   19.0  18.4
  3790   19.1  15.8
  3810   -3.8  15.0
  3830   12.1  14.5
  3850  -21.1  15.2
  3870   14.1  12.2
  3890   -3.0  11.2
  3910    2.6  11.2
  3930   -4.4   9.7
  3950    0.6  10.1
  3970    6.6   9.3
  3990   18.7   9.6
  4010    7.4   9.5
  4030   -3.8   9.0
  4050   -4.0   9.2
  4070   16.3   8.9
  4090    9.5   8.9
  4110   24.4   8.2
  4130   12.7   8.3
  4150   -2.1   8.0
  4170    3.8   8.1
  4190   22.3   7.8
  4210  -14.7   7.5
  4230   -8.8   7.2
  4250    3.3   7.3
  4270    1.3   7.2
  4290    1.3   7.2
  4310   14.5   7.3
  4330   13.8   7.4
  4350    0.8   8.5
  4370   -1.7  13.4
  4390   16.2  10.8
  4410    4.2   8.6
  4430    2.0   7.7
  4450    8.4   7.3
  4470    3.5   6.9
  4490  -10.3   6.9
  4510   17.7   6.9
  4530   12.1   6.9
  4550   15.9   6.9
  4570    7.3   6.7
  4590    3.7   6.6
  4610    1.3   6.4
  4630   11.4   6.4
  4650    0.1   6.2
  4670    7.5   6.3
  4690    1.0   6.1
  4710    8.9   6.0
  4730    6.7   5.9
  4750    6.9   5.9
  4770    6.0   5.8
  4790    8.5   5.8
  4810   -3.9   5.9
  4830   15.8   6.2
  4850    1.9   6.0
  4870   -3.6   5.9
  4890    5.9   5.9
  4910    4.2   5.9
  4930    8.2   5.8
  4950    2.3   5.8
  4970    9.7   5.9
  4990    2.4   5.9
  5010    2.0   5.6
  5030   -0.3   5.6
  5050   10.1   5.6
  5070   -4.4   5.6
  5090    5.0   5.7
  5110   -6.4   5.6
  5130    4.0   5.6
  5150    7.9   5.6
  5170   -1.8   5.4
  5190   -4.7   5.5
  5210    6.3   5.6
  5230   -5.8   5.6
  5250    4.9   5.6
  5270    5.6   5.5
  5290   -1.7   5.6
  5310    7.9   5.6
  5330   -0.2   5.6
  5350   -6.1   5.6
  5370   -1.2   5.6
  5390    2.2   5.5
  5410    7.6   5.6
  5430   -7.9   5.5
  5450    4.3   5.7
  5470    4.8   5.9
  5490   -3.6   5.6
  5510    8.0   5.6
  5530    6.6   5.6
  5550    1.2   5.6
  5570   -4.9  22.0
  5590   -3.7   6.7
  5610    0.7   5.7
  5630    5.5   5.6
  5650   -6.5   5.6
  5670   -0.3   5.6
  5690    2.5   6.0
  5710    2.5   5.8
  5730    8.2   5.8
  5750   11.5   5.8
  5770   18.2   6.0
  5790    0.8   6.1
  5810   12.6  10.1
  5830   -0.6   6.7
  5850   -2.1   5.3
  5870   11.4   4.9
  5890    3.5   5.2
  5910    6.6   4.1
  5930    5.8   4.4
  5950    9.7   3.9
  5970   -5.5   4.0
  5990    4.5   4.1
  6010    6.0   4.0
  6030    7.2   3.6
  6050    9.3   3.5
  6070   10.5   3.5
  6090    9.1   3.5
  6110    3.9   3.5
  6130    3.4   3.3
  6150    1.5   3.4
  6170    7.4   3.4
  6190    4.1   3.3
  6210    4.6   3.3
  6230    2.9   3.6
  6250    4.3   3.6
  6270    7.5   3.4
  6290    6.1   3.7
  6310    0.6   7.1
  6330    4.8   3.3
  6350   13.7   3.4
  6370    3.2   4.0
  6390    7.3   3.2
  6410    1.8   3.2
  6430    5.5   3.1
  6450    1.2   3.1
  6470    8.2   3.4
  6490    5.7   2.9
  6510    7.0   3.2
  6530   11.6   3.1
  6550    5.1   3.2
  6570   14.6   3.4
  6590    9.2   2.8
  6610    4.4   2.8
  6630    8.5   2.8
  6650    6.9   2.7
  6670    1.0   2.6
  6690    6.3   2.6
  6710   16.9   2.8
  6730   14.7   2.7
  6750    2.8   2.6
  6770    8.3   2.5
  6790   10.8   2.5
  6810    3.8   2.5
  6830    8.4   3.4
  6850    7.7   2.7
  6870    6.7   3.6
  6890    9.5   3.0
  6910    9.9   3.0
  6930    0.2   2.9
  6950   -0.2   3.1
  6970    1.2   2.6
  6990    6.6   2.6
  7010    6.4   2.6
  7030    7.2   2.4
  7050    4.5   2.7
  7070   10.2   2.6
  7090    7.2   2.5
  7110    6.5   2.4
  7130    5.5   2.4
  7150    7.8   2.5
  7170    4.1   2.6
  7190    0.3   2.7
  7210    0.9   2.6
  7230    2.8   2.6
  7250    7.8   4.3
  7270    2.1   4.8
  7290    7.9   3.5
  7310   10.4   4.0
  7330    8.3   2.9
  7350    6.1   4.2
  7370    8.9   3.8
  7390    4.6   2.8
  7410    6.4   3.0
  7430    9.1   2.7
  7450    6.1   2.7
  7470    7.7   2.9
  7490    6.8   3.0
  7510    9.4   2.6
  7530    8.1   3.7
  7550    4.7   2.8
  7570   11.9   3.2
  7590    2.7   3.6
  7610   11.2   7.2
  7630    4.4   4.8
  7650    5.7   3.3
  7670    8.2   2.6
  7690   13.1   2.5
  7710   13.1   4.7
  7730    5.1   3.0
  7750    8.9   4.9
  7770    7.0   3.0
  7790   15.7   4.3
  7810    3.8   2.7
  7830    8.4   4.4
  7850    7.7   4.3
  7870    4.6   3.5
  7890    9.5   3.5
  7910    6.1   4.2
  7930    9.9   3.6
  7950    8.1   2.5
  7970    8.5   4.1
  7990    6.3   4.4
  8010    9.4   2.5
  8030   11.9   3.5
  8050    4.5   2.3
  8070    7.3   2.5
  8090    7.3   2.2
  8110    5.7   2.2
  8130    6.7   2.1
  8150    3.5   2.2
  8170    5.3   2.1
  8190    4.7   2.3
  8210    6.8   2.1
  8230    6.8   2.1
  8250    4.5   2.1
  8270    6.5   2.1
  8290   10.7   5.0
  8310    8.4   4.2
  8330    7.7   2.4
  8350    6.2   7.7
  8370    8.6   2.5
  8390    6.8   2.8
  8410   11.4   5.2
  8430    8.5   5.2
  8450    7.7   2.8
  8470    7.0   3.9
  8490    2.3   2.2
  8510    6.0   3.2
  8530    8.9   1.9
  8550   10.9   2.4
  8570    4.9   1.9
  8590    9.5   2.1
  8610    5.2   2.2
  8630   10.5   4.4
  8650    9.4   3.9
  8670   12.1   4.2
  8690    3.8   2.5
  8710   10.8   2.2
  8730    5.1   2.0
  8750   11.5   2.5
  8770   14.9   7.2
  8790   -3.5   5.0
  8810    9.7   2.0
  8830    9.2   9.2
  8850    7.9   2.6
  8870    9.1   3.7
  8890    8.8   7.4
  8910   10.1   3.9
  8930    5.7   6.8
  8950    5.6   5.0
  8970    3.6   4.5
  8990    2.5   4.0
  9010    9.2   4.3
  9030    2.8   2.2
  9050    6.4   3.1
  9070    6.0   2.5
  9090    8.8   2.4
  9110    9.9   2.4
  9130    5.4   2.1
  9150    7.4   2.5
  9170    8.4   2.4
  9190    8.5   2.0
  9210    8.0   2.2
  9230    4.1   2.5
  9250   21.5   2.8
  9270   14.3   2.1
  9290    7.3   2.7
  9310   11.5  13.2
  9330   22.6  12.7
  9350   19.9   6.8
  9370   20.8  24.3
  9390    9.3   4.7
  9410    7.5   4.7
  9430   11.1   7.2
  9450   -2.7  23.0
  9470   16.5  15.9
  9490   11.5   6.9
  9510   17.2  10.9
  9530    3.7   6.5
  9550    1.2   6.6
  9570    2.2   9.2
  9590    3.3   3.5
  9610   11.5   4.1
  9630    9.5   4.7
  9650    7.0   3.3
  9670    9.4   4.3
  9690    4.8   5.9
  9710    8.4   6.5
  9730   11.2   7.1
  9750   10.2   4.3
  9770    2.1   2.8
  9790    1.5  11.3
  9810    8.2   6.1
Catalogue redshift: 0.00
